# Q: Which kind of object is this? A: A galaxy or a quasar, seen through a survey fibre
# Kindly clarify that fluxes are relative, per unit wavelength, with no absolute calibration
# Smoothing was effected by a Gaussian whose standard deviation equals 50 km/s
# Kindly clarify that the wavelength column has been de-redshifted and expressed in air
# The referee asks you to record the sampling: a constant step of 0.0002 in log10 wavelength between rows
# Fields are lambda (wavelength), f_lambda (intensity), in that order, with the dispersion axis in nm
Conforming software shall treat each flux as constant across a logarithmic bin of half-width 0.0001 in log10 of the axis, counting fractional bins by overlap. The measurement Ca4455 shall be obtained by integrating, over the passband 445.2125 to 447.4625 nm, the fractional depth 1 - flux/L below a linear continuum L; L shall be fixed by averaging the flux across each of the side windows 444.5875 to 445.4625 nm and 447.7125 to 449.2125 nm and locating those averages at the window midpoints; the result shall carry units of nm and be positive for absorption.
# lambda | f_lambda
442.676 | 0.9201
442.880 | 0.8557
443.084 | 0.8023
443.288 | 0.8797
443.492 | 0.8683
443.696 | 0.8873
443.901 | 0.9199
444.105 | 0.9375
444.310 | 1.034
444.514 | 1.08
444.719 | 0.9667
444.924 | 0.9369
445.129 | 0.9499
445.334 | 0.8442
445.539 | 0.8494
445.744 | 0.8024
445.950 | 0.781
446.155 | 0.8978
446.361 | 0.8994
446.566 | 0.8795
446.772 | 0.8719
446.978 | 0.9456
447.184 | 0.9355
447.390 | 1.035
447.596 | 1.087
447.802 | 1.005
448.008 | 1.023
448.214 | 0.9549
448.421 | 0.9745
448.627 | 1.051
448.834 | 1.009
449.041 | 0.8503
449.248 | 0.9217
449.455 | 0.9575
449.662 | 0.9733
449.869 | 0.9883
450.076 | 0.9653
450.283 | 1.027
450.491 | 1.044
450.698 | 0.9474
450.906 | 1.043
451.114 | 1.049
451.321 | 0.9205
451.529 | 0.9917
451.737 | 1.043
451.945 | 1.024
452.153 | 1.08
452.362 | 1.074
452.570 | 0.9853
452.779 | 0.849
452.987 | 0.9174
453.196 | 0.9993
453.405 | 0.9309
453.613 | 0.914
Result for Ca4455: 0.15 nm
